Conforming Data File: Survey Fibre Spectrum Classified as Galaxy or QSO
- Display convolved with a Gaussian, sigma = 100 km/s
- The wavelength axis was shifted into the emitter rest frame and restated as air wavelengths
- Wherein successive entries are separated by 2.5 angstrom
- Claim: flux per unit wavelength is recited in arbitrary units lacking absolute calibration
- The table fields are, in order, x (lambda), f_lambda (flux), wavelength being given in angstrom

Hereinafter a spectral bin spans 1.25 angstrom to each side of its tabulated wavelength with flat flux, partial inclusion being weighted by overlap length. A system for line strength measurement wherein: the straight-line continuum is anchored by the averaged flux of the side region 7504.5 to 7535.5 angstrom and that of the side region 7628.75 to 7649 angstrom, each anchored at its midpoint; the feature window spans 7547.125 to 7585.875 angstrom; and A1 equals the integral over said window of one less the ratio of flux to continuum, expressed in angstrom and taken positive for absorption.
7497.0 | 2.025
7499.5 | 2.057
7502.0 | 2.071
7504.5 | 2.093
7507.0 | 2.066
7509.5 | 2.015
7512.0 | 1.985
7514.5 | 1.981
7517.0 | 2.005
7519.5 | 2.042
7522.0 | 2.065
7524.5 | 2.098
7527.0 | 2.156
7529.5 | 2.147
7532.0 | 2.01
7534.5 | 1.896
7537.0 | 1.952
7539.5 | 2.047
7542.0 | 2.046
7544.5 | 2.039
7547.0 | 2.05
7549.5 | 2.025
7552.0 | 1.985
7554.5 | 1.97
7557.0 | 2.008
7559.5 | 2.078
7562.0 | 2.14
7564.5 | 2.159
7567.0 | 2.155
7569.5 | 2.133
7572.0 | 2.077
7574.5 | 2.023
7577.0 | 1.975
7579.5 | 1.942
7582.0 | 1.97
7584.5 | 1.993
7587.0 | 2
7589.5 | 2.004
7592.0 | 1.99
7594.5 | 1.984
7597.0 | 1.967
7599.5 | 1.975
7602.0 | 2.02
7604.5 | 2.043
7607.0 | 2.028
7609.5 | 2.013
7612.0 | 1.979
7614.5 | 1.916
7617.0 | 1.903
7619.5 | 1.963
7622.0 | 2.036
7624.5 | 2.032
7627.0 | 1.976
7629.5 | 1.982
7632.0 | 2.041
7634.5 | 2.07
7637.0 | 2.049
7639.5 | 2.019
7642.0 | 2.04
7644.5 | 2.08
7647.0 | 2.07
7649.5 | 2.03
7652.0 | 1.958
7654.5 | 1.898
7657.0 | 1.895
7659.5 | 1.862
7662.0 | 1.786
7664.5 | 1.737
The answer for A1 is 0.0 angstrom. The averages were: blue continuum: 2.04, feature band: 2.04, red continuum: 2.04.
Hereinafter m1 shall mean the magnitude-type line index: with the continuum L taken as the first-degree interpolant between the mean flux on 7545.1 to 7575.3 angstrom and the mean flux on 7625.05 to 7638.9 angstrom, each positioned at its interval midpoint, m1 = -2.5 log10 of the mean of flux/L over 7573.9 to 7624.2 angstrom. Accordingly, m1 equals 0.03 mag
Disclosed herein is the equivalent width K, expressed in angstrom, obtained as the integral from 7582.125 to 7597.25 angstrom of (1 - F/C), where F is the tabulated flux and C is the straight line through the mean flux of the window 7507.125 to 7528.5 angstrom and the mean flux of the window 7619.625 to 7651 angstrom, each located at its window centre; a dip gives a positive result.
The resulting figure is 0.4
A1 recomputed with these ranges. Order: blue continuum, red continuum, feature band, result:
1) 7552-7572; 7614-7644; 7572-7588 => 0.56 angstrom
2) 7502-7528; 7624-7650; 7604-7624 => 0.53 angstrom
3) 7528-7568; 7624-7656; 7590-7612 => 0.30 angstrom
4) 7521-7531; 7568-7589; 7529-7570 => 0.47 angstrom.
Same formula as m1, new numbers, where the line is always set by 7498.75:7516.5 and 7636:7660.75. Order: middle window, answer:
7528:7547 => 0.002 mag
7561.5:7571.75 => -0.065 mag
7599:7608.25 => -0.008 mag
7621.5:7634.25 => -0.011 mag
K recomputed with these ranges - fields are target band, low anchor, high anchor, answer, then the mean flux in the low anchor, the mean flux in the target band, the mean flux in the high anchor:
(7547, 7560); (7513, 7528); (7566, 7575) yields 0.5 angstrom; 2.05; 2.01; 2.1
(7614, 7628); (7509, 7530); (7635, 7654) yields 0.4 angstrom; 2.05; 1.97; 2.03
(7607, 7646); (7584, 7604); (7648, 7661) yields -1.0 angstrom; 1.99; 2.01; 1.93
